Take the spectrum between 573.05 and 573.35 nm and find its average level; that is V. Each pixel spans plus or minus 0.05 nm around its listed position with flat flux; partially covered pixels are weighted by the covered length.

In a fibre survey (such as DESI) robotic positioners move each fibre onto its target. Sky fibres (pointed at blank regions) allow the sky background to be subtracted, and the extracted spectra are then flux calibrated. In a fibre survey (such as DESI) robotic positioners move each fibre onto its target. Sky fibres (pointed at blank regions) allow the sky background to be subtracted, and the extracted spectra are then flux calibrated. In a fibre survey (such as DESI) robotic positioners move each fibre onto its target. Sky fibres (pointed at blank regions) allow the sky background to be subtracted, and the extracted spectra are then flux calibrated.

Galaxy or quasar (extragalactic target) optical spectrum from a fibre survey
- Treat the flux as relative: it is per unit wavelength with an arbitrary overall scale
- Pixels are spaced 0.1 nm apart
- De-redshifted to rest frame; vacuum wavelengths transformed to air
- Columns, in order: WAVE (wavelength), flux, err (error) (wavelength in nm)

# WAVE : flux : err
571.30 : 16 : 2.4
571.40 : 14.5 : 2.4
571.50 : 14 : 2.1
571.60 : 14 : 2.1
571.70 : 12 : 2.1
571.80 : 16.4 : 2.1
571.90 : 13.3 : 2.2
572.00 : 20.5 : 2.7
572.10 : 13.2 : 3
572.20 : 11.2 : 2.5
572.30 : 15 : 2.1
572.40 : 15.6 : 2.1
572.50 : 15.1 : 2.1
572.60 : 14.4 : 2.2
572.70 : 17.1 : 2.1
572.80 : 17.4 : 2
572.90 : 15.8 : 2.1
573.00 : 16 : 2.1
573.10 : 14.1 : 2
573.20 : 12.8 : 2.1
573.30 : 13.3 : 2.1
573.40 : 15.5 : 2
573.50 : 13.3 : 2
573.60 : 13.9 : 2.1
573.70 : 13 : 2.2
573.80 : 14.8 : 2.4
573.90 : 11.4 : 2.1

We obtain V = 13.4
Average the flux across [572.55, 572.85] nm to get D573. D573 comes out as 16.3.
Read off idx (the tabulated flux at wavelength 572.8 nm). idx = 17.4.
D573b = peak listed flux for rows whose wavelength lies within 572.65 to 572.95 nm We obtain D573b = 17.4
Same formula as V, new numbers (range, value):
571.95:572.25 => 15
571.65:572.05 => 15.5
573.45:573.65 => 13.6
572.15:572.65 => 14.3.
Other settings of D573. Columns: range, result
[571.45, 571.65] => 14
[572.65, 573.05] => 16.6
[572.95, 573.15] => 15.1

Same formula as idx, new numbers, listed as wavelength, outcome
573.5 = 13.3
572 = 20.5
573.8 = 14.8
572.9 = 15.8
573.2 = 12.8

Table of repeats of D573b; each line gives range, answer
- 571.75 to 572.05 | 20.5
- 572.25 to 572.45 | 15.6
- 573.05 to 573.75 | 15.5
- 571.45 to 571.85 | 16.4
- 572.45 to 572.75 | 17.1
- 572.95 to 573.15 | 16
